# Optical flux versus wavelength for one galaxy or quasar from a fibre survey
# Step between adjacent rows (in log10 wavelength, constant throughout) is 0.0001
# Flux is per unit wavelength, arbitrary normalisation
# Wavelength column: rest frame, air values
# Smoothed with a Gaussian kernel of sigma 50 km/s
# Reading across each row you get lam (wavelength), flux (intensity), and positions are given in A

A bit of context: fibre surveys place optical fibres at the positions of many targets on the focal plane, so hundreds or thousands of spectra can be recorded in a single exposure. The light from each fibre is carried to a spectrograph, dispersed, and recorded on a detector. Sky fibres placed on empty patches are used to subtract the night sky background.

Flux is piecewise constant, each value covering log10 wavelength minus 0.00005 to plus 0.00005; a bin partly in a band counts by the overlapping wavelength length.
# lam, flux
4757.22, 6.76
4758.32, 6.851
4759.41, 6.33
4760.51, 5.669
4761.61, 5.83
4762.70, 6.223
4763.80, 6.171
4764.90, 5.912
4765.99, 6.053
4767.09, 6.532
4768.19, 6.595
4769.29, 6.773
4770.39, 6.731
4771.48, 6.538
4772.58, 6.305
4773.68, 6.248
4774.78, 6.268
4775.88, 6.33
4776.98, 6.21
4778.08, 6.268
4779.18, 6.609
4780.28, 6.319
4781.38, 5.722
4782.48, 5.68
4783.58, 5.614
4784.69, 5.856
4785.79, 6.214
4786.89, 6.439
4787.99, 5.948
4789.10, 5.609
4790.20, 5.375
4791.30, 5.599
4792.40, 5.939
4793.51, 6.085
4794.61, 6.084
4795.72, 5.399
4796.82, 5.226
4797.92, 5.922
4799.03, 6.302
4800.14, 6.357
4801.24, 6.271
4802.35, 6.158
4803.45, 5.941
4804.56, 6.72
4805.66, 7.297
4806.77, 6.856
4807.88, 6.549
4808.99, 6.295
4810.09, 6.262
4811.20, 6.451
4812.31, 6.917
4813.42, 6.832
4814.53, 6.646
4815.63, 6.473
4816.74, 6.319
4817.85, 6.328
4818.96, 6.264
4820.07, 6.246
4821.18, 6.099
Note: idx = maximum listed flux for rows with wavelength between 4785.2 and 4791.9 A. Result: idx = 6.439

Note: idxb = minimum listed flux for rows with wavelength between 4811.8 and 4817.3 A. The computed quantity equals 6.319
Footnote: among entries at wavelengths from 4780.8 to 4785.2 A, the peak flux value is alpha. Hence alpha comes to 5.856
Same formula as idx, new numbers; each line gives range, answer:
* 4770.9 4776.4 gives 6.538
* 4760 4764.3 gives 6.223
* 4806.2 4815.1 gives 6.917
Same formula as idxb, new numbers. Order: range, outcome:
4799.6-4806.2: 5.941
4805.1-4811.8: 6.262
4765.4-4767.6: 6.053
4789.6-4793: 5.375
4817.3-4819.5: 6.264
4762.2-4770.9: 5.912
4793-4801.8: 5.226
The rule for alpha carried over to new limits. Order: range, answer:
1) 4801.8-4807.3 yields 7.297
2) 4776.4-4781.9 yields 6.609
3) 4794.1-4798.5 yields 6.084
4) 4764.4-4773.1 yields 6.773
